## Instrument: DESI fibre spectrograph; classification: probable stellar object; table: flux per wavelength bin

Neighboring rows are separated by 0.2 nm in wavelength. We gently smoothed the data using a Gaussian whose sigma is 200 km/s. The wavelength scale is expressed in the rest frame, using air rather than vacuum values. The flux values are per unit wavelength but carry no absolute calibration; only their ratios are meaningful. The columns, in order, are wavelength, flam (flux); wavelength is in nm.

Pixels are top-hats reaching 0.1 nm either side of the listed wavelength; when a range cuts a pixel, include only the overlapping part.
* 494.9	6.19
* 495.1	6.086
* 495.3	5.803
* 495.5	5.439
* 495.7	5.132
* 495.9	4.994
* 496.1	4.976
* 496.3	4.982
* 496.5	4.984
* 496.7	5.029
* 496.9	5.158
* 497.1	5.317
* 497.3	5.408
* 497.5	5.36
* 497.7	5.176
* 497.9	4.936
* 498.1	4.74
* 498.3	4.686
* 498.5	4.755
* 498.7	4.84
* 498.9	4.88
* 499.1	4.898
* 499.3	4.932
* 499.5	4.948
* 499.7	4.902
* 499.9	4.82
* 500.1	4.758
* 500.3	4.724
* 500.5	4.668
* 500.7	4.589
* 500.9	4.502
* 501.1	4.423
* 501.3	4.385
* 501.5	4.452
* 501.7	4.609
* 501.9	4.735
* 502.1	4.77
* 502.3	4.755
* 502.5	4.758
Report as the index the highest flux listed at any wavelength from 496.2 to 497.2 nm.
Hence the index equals 5.317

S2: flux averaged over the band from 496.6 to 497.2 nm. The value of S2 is 5.17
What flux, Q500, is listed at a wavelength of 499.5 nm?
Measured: 4.948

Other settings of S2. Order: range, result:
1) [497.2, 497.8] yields 5.31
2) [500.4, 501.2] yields 4.55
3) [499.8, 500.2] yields 4.79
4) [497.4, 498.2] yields 5.05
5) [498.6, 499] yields 4.86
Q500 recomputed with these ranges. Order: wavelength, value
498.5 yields 4.755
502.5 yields 4.758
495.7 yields 5.132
